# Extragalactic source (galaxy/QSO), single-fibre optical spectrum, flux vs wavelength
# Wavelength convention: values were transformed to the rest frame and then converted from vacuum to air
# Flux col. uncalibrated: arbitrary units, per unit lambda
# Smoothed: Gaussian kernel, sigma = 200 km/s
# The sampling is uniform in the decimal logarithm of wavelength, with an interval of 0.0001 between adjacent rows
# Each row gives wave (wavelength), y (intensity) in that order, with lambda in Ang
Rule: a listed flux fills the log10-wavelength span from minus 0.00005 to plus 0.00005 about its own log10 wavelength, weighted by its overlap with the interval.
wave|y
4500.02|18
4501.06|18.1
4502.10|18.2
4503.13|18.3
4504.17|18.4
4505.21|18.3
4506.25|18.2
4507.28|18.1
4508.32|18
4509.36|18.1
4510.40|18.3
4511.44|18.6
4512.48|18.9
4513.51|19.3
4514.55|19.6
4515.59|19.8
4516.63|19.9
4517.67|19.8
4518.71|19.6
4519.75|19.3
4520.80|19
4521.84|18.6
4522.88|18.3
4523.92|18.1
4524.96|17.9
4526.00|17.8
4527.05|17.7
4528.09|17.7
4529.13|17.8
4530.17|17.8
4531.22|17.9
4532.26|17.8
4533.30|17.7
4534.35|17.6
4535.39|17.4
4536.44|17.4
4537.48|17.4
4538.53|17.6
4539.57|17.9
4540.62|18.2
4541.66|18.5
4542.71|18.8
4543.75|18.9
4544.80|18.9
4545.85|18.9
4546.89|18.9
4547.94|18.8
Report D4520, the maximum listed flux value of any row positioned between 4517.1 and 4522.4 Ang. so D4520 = 19.8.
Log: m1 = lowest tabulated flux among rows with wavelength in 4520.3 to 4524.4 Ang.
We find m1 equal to 18.1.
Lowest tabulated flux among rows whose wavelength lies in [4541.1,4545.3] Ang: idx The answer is 18.5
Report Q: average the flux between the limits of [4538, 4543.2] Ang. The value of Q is 18.2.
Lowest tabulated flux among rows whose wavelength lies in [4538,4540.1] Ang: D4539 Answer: 17.6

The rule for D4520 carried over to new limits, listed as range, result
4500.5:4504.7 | 18.4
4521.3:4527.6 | 18.6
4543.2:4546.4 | 18.9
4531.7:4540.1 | 17.9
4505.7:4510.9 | 18.3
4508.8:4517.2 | 19.9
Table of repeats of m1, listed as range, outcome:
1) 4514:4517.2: 19.6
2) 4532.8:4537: 17.4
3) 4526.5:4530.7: 17.7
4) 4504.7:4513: 18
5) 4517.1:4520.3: 19.3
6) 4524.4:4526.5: 17.8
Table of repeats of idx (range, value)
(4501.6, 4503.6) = 18.2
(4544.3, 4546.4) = 18.9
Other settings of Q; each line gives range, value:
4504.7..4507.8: 18.2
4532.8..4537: 17.5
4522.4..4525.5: 18.1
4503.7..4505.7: 18.3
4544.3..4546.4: 18.9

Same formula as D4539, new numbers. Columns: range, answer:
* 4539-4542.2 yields 17.9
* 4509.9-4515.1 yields 18.3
